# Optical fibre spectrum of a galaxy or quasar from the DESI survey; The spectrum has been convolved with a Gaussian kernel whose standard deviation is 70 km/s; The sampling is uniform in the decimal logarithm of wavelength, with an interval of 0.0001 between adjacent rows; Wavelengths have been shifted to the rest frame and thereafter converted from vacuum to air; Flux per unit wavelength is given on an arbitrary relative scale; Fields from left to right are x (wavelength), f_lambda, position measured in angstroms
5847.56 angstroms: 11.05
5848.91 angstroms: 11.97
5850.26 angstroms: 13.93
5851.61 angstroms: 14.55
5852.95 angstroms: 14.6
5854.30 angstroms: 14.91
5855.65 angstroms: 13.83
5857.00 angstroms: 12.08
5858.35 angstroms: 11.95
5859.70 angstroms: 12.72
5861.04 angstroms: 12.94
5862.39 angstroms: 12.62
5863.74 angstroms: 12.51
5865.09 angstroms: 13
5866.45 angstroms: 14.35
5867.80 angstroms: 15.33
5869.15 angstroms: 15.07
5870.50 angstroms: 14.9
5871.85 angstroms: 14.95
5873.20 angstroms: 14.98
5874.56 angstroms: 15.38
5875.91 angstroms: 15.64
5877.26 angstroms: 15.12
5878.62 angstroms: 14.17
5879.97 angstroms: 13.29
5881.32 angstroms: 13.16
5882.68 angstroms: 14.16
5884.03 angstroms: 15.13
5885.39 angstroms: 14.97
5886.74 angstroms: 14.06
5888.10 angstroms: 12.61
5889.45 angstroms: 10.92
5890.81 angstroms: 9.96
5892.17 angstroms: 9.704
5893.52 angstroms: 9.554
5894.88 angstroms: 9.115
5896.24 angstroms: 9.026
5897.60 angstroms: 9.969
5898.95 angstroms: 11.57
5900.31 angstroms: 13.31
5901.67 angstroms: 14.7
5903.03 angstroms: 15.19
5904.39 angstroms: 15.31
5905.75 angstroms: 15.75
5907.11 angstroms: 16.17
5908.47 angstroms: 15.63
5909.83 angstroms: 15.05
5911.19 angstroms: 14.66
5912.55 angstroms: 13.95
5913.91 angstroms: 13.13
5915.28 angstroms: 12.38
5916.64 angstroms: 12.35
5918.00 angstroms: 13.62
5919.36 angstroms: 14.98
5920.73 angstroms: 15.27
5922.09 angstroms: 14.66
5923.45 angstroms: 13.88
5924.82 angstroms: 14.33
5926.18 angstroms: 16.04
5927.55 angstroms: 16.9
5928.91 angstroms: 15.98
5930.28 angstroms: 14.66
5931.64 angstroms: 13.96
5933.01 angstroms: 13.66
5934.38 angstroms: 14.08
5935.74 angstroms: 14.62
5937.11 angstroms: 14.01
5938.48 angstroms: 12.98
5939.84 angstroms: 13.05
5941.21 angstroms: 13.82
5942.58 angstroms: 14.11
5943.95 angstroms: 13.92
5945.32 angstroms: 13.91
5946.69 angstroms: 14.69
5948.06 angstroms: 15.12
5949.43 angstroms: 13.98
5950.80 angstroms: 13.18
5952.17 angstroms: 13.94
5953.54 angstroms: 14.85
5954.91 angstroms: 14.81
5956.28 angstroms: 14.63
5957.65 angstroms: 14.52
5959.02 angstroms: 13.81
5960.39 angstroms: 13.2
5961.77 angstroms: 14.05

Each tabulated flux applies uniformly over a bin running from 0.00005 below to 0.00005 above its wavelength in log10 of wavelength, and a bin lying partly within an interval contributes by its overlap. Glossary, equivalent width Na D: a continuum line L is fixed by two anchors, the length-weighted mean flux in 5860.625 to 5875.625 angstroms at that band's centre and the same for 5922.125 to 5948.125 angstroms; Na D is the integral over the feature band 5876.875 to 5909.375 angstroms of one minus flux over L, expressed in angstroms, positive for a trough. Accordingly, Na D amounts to 2.91 angstroms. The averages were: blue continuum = 14.2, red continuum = 14.4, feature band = 13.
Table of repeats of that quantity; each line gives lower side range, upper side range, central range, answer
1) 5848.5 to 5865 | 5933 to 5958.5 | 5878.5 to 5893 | 0.7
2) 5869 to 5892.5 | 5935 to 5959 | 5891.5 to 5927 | 1.3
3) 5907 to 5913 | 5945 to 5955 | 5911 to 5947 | 1.2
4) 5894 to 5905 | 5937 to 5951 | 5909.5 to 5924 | -1.2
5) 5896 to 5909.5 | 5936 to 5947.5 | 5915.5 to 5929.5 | -0.9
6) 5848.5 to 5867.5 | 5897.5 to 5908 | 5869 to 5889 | -1.0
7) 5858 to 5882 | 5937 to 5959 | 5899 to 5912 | -0.8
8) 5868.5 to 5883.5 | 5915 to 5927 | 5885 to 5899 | 3.4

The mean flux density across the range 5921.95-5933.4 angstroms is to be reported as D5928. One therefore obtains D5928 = 14.9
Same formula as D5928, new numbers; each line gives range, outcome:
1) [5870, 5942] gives 13.8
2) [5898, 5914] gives 14.5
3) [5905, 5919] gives 14.3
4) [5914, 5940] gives 14.3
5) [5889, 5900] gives 10.1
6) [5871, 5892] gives 13.8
